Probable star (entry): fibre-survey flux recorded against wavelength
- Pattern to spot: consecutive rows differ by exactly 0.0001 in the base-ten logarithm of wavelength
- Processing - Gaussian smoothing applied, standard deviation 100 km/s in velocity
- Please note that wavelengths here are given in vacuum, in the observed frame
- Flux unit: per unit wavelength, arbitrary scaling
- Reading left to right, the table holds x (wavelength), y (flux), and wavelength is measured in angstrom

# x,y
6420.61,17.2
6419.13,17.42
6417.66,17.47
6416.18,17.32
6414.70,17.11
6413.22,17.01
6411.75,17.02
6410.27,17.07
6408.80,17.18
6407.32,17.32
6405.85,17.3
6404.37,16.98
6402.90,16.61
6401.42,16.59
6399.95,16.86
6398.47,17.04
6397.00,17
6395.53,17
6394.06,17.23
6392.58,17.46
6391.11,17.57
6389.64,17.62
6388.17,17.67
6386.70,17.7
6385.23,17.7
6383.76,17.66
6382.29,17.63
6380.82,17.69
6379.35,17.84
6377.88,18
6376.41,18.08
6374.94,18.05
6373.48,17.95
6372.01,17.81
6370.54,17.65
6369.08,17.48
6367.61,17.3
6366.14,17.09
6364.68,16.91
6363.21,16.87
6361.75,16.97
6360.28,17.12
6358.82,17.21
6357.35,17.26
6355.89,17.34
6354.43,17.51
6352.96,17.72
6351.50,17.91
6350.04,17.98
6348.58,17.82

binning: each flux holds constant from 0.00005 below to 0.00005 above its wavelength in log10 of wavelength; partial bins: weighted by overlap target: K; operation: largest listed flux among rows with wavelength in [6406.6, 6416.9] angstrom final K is 17.32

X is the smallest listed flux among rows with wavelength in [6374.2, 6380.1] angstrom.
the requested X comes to 17.84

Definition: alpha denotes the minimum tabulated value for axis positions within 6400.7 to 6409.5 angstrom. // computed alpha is 16.59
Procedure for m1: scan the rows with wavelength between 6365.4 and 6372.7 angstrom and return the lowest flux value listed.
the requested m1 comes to 17.09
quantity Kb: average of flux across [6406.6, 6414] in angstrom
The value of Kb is 17.1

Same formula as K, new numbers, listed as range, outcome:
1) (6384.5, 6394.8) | 17.7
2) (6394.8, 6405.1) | 17.04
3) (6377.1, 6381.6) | 18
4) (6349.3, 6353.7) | 17.98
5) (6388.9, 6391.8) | 17.62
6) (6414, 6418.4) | 17.47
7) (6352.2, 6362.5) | 17.72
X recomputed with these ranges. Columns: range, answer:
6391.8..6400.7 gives 16.86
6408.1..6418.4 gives 17.01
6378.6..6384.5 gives 17.63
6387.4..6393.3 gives 17.46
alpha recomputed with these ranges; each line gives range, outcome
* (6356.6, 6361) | 17.12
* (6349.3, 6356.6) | 17.34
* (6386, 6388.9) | 17.67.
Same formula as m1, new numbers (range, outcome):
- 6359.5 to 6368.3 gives 16.87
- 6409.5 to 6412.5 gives 17.02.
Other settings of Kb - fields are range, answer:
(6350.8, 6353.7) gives 17.8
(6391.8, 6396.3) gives 17.2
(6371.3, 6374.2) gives 17.9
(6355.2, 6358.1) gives 17.3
